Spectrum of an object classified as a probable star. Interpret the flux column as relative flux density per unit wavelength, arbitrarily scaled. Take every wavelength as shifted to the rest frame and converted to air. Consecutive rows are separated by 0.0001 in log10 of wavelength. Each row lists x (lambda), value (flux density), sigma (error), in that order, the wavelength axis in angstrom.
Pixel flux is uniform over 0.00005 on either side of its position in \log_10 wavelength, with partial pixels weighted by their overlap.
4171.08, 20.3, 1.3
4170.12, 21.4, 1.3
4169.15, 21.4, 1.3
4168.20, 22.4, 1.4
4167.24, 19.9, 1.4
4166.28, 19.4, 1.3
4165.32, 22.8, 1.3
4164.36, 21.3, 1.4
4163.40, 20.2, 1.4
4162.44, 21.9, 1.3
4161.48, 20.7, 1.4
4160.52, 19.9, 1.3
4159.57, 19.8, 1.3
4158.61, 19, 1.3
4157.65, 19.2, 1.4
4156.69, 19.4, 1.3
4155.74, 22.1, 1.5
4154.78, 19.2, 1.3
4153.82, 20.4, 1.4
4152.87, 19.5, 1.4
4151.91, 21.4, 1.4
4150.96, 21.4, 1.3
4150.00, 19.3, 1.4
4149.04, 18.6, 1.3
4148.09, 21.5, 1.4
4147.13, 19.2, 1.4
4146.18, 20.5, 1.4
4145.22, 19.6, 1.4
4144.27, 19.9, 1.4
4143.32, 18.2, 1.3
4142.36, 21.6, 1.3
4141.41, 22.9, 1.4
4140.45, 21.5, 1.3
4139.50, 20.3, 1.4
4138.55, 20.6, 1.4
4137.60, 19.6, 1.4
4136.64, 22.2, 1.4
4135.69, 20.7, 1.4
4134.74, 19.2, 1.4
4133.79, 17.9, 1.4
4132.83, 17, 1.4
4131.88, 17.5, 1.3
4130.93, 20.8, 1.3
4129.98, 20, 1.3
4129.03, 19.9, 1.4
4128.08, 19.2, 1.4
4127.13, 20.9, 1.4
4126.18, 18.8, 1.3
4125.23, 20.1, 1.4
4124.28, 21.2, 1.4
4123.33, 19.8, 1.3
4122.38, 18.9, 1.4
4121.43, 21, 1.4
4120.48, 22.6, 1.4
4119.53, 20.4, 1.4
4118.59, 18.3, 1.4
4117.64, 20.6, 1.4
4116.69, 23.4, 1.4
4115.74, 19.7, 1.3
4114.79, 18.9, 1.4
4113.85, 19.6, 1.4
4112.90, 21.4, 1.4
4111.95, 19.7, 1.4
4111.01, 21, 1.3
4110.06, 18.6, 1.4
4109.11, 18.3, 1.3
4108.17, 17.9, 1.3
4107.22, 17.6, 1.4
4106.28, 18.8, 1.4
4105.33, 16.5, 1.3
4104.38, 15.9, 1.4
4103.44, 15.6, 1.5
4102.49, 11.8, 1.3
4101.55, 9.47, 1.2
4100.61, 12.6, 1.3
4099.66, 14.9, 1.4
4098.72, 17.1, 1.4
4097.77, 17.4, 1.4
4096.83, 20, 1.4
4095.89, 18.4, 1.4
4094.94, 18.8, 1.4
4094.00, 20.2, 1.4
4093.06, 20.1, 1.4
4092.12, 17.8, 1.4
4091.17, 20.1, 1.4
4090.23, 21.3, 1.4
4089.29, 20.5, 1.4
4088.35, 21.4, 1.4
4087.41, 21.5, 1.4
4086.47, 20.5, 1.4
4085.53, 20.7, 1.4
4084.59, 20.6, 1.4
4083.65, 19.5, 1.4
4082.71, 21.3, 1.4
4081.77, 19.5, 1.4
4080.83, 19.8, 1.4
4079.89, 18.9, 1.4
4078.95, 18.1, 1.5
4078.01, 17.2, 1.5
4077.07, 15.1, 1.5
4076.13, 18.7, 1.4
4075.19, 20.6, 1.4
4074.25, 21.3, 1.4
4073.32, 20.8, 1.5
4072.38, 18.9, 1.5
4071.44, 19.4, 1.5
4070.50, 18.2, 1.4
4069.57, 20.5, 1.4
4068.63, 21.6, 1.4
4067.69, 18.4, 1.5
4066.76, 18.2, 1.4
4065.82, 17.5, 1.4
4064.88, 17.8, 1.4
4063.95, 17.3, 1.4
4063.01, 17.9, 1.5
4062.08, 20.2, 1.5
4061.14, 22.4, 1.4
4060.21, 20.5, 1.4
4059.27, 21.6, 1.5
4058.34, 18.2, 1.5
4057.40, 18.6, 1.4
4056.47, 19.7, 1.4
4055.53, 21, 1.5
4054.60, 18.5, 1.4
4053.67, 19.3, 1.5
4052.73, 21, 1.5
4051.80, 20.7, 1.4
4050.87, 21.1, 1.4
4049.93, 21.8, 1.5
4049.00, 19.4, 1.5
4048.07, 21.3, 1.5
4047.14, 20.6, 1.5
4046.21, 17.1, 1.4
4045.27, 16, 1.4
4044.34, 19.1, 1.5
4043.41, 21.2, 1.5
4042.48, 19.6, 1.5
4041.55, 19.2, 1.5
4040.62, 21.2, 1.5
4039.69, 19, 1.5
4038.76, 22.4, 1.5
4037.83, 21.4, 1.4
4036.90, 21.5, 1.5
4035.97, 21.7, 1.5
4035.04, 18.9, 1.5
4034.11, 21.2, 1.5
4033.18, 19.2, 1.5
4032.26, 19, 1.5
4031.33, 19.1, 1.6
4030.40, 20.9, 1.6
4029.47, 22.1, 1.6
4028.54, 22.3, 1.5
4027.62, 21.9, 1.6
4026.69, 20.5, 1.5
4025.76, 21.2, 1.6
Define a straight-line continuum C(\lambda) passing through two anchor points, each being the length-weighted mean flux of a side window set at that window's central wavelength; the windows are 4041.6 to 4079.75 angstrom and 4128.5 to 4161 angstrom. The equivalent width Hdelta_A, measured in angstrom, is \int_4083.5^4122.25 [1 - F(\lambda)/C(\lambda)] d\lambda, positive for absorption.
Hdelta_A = 1.8 angstrom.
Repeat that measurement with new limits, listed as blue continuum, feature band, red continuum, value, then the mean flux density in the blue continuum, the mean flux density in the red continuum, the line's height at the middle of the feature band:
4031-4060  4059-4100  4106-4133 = 1.05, 20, 19.8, 19.9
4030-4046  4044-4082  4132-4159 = 1.20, 20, 20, 20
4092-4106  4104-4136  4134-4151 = -2.09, 16.4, 20.3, 18.3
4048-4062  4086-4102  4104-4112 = 0.35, 20.3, 18.2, 18.8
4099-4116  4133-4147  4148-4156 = -0.59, 17.1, 20.3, 19.4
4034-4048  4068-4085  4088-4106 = -1.03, 20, 17.3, 18.3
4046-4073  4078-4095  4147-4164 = -0.17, 19.6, 20.2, 19.8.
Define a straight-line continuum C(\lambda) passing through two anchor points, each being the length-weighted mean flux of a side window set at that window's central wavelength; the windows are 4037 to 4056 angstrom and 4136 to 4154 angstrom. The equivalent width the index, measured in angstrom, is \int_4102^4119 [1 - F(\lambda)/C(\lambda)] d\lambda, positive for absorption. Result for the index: 1.50 angstrom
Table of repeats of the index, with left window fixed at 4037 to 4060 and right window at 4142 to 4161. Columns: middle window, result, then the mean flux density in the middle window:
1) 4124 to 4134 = 0.3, 19.4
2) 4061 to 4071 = 0.5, 19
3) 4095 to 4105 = 2.3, 15.5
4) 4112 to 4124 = -0.2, 20.4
